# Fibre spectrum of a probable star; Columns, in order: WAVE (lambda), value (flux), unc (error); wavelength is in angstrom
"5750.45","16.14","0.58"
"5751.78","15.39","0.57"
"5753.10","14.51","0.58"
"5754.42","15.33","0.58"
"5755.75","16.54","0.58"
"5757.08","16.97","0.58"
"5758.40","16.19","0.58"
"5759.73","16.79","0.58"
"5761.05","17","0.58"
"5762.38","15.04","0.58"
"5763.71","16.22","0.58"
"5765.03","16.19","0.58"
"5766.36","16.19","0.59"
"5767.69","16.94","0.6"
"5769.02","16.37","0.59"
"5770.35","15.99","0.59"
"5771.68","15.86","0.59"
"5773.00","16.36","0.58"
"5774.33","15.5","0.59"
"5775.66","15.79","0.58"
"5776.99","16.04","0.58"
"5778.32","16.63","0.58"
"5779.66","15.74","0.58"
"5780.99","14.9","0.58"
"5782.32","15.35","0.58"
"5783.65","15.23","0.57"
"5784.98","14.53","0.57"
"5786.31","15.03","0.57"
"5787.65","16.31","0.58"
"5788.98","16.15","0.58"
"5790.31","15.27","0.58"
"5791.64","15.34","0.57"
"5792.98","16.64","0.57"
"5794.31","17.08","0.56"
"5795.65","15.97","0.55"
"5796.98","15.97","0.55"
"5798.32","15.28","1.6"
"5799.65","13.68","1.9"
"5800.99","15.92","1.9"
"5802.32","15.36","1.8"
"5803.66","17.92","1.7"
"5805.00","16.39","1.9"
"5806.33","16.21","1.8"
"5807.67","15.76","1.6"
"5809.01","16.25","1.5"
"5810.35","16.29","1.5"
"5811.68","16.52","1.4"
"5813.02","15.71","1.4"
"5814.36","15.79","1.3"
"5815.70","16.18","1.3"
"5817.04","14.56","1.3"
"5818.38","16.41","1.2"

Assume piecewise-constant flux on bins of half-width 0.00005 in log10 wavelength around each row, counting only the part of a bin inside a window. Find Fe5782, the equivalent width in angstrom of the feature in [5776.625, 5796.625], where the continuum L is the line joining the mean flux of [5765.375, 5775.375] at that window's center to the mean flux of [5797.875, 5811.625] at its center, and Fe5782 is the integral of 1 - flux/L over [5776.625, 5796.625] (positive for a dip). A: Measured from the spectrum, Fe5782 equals 0.39 angstrom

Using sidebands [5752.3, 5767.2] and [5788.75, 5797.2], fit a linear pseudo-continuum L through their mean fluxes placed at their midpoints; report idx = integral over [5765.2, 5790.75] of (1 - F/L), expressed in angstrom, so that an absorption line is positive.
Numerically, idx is 0.4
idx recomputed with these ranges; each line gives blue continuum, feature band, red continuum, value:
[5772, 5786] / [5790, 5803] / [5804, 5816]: 0.21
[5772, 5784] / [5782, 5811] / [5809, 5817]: 0.10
